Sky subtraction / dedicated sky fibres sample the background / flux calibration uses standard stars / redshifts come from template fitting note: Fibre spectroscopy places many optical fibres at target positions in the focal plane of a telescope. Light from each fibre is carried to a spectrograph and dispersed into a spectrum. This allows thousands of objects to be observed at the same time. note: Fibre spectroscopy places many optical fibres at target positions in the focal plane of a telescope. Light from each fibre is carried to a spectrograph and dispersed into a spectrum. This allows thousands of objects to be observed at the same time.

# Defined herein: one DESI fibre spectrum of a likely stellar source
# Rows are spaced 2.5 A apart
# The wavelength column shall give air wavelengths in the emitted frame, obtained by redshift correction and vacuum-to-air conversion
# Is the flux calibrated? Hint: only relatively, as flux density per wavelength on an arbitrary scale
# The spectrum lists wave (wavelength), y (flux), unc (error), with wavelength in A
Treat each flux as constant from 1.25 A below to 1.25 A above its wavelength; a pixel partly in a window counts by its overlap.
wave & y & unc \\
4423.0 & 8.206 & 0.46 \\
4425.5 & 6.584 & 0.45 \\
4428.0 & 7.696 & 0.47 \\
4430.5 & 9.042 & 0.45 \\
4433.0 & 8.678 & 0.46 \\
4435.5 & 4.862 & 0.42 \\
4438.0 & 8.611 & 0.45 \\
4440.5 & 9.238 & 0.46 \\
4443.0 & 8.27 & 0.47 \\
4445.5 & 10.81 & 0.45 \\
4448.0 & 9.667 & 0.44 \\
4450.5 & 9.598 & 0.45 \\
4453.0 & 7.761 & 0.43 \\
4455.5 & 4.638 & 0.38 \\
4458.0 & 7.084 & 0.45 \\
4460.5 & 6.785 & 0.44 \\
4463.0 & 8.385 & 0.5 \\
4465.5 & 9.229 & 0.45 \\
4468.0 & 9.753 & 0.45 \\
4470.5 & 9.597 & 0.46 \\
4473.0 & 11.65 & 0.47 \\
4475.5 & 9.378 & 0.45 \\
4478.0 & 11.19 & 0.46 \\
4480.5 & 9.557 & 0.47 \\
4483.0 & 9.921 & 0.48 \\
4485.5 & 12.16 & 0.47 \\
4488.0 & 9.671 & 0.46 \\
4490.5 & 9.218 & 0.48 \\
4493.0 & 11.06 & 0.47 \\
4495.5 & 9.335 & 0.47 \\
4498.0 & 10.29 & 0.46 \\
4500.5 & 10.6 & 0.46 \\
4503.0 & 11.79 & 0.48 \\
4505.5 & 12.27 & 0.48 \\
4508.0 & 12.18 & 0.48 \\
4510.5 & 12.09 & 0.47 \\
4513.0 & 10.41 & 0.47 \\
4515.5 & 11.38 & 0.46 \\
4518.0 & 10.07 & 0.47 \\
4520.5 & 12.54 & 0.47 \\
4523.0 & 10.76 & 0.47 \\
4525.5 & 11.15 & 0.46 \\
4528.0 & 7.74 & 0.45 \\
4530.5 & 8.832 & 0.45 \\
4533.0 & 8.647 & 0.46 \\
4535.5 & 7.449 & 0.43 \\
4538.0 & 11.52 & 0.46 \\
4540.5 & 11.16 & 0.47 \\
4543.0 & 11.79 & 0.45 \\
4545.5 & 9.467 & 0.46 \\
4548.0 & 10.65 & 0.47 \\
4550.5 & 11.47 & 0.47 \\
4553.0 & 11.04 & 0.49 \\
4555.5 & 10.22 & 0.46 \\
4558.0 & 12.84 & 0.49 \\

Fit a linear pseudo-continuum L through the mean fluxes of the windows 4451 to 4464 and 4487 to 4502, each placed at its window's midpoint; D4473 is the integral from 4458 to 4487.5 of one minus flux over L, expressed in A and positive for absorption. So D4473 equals -4.8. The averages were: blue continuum 7.06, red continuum 10.1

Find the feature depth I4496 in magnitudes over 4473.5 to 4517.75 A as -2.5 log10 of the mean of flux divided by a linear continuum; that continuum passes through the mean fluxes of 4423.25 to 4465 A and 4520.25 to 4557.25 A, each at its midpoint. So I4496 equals -0.16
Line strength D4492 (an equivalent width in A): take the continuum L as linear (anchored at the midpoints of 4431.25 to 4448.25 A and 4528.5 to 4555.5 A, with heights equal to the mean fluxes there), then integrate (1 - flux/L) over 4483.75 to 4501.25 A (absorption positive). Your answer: -1.8 A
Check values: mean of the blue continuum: 8.54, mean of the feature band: 10.3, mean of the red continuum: 10.1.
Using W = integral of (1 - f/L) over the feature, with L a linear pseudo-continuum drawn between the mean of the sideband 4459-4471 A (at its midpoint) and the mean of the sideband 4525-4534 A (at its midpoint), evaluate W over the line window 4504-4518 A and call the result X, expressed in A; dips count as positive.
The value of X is -4.22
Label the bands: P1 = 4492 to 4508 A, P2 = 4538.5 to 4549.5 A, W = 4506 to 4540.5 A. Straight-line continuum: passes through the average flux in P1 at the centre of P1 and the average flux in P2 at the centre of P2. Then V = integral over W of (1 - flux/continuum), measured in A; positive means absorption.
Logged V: 1.50 A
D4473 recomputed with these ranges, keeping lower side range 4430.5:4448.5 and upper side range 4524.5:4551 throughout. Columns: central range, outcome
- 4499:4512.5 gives -3.11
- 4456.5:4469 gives 1.07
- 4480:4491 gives -1.18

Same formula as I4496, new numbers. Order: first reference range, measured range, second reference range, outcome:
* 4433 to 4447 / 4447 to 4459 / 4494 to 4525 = 0.153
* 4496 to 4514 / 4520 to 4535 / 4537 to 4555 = 0.150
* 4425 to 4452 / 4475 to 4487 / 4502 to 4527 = -0.037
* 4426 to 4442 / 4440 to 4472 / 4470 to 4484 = 0.070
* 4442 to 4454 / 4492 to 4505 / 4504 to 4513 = 0.077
